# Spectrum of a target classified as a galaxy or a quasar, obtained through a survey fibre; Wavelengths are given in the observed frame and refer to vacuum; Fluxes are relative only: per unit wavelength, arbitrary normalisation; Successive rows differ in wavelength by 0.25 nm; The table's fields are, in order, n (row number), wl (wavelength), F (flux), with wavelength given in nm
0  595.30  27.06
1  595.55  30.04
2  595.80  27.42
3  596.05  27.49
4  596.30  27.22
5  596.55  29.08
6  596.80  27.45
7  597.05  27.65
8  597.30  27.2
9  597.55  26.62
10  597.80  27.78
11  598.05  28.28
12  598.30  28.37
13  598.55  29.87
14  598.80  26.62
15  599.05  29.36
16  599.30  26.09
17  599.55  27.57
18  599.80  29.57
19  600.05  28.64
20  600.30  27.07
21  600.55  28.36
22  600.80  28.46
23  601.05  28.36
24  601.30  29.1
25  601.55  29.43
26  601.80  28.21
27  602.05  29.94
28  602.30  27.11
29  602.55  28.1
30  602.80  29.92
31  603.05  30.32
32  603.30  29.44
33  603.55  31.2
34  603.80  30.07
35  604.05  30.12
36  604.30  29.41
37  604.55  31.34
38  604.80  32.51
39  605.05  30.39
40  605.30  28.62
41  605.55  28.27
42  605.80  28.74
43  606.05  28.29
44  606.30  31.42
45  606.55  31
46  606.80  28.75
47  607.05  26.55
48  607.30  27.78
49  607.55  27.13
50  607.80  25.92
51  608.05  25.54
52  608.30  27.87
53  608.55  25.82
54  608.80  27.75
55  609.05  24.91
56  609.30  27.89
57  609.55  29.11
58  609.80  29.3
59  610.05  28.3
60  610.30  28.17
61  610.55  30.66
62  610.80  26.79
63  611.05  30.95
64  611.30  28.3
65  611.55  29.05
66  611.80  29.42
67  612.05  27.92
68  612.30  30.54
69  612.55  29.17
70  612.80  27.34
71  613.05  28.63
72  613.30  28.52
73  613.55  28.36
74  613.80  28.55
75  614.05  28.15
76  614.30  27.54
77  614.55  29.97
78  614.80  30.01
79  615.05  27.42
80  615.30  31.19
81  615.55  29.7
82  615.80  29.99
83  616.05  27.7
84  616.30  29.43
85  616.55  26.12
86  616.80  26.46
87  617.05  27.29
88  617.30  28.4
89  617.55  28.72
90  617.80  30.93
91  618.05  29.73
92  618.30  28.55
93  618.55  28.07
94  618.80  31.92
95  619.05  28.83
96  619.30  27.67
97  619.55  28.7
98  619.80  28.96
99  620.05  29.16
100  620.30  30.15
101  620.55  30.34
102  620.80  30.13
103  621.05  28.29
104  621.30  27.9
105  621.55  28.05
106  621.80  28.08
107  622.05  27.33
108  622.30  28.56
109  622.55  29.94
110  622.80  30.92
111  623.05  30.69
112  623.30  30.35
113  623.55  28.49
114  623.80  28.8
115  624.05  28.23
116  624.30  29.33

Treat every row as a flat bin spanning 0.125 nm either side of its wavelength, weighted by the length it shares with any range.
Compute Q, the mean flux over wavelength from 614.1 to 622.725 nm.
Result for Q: 28.9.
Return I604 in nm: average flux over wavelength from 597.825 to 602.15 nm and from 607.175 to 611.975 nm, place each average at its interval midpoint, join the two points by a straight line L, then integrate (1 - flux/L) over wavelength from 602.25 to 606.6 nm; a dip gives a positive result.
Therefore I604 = -0.25 nm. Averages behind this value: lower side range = 28.4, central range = 29.8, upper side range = 27.9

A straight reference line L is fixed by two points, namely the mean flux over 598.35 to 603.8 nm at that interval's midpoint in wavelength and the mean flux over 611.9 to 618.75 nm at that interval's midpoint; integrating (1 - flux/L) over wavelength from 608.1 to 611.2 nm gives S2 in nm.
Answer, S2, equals 0.07 nm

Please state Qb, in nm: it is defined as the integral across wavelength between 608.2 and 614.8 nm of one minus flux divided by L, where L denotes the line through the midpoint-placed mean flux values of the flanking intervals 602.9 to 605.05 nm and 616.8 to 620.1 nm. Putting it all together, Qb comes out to 0.27 nm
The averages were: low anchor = 30.5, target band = 28.5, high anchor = 28.9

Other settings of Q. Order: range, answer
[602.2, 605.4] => 29.9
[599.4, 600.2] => 28.5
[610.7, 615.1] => 28.7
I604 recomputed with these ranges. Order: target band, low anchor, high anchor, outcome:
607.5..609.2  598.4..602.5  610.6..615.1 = 0.13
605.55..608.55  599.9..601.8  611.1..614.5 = 0.06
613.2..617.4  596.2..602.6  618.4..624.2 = 0.05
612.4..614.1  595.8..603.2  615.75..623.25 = 0.02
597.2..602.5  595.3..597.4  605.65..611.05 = -0.05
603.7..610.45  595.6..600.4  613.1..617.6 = -0.08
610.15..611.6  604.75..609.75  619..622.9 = -0.03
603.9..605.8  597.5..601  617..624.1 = -0.11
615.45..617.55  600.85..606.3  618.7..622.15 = 0.07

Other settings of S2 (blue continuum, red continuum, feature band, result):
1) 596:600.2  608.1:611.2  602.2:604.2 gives -0.11 nm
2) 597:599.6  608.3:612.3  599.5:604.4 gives -0.19 nm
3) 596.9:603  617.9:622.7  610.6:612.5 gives -0.03 nm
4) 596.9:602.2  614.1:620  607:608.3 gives 0.08 nm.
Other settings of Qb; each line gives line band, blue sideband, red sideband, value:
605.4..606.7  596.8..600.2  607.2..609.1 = -0.12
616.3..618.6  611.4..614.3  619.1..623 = 0.04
